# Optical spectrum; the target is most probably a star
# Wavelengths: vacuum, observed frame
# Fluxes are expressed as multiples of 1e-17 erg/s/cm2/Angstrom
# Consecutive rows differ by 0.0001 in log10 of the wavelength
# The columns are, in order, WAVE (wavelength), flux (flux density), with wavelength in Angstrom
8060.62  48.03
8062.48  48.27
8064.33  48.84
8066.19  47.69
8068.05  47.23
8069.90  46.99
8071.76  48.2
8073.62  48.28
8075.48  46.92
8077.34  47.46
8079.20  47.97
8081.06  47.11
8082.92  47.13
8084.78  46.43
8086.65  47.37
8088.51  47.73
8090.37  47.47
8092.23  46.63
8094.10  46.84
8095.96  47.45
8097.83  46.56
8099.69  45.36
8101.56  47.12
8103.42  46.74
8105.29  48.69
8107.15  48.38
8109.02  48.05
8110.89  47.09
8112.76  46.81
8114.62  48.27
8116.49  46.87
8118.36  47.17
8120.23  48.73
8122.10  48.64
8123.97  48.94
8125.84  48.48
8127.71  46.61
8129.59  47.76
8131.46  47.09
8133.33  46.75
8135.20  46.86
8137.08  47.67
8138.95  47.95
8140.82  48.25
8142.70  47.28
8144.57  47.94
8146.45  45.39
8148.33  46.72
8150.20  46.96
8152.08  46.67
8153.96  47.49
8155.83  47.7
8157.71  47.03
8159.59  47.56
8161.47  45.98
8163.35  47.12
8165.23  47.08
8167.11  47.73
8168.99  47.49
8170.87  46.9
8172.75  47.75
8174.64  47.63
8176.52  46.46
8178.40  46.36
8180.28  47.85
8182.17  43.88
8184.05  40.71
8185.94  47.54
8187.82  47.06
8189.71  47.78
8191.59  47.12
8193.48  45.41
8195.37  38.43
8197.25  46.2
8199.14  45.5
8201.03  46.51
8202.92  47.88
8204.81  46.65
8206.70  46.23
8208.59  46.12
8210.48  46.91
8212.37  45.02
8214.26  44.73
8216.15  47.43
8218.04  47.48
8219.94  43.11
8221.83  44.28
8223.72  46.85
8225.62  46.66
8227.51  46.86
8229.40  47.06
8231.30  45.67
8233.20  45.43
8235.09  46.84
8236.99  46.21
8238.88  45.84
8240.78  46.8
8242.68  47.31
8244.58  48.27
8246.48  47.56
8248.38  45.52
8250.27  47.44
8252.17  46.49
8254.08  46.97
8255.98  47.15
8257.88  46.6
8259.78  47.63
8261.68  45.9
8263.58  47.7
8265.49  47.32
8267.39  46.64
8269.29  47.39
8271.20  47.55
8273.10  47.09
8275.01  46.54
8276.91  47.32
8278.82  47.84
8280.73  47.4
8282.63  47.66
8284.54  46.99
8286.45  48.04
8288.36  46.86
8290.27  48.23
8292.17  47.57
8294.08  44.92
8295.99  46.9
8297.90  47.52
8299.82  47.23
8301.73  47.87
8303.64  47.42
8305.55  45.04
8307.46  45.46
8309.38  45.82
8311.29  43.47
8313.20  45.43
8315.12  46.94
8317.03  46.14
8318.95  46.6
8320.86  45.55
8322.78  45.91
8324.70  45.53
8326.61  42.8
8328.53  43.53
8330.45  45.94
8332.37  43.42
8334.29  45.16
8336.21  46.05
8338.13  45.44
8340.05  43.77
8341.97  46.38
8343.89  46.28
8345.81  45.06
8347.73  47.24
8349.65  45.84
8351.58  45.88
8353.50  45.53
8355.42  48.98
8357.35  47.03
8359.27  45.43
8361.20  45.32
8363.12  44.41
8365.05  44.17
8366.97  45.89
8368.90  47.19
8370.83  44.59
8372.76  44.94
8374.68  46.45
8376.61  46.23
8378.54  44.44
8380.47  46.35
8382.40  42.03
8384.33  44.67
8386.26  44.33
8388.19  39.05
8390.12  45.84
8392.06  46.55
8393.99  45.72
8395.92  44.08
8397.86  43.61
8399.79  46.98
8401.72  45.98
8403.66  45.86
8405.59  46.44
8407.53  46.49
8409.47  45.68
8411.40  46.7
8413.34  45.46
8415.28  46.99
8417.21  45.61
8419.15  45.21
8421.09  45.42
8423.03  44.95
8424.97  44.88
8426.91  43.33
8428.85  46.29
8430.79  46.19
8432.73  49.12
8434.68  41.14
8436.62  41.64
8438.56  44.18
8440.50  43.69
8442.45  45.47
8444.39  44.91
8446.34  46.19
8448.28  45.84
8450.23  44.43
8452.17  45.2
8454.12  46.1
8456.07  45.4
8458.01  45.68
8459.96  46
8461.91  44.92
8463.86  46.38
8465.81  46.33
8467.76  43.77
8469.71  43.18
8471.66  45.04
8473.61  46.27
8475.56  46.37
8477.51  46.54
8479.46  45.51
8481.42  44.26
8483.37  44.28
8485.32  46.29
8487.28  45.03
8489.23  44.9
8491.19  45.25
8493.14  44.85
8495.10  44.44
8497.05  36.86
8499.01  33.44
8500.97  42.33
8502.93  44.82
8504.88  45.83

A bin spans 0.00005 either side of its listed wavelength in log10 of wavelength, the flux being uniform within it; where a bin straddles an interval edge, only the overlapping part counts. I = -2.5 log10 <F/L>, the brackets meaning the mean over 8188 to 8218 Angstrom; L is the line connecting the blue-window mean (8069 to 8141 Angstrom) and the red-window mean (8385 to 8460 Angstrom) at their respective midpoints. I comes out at 0.02 mag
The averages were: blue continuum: 47.4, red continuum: 45.2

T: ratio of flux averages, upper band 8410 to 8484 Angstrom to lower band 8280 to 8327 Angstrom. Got 1.0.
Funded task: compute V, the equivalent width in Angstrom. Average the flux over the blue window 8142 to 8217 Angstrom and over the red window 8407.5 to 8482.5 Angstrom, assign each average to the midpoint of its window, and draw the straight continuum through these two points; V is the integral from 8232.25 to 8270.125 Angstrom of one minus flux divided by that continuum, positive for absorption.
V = -0.6 Angstrom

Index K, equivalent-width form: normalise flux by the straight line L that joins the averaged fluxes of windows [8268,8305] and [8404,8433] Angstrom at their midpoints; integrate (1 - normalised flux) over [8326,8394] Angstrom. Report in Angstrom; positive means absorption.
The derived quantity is 1.8 Angstrom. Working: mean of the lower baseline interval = 47.3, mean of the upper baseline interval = 45.8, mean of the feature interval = 45.2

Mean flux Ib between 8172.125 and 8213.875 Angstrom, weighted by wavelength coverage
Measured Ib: 45.9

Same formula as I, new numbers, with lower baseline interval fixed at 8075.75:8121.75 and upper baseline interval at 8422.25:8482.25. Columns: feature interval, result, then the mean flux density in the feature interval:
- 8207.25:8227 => 0.02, 45.9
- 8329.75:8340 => 0.02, 45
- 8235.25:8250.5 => -0.01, 46.9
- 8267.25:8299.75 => -0.02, 47.2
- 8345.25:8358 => -0.02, 46.5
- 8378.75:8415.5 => 0.01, 45.1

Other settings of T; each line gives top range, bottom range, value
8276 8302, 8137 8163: 1.00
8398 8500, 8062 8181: 0.95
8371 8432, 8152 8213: 0.98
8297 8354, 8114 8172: 0.96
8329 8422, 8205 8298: 0.97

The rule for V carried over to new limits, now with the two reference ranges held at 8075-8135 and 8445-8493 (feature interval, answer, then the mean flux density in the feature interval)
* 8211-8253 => 0.3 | 46.3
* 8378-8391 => 0.6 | 43.8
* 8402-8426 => -0.1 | 45.8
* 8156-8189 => 0.3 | 46.6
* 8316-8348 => 0.6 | 45.3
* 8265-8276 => -0.1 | 47.1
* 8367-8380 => 0.1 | 45.7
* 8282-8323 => -0.2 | 46.5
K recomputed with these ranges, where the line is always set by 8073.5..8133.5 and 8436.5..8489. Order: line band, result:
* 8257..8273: -0.23 Angstrom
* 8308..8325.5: 0.15 Angstrom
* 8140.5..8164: 0.03 Angstrom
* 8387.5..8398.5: 0.32 Angstrom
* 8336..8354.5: 0.07 Angstrom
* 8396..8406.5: -0.01 Angstrom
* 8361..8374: 0.16 Angstrom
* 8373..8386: 0.21 Angstrom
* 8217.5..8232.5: 0.23 Angstrom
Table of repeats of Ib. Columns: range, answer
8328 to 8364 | 45.6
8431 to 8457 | 44.9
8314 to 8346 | 45.3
